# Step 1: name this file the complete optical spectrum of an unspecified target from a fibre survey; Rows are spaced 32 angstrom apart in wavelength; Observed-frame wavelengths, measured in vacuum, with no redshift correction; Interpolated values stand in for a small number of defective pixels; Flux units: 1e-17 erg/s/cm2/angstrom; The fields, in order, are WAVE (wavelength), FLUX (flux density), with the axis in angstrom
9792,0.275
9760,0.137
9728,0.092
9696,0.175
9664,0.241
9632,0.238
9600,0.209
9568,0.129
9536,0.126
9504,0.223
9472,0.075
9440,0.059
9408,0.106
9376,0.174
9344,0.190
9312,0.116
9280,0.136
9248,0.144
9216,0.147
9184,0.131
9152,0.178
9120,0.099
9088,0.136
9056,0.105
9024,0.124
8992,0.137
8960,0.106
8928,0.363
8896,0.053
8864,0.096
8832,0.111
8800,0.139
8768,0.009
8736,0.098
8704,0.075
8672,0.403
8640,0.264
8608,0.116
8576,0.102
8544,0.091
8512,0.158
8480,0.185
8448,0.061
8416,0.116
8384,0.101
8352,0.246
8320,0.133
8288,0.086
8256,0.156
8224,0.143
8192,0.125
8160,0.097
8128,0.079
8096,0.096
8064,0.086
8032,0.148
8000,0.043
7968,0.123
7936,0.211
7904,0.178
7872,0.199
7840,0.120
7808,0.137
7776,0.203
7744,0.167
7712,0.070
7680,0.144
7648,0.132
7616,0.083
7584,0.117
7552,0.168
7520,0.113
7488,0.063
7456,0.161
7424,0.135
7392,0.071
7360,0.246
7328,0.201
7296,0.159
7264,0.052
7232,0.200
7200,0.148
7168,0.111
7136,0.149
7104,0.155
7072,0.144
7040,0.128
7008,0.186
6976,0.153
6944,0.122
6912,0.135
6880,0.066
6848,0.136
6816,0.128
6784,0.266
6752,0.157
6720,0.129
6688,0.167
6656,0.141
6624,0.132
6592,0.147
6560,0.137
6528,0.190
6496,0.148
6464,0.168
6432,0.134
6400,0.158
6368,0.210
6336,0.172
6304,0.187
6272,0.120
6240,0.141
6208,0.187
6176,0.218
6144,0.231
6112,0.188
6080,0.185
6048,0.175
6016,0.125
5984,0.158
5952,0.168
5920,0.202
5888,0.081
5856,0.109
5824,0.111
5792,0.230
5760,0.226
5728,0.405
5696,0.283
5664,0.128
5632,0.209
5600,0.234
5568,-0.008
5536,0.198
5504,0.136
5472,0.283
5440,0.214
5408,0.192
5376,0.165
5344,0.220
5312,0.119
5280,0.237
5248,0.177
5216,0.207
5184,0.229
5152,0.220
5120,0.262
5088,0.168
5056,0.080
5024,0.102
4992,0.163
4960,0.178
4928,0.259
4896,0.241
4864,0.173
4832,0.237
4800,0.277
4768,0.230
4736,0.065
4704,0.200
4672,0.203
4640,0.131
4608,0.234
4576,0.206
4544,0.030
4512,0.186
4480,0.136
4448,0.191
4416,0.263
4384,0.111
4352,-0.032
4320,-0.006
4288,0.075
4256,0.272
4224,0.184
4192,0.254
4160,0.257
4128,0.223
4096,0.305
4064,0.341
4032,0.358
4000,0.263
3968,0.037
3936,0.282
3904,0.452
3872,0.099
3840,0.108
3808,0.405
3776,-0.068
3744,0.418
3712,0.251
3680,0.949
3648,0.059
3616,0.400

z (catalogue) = 1.32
